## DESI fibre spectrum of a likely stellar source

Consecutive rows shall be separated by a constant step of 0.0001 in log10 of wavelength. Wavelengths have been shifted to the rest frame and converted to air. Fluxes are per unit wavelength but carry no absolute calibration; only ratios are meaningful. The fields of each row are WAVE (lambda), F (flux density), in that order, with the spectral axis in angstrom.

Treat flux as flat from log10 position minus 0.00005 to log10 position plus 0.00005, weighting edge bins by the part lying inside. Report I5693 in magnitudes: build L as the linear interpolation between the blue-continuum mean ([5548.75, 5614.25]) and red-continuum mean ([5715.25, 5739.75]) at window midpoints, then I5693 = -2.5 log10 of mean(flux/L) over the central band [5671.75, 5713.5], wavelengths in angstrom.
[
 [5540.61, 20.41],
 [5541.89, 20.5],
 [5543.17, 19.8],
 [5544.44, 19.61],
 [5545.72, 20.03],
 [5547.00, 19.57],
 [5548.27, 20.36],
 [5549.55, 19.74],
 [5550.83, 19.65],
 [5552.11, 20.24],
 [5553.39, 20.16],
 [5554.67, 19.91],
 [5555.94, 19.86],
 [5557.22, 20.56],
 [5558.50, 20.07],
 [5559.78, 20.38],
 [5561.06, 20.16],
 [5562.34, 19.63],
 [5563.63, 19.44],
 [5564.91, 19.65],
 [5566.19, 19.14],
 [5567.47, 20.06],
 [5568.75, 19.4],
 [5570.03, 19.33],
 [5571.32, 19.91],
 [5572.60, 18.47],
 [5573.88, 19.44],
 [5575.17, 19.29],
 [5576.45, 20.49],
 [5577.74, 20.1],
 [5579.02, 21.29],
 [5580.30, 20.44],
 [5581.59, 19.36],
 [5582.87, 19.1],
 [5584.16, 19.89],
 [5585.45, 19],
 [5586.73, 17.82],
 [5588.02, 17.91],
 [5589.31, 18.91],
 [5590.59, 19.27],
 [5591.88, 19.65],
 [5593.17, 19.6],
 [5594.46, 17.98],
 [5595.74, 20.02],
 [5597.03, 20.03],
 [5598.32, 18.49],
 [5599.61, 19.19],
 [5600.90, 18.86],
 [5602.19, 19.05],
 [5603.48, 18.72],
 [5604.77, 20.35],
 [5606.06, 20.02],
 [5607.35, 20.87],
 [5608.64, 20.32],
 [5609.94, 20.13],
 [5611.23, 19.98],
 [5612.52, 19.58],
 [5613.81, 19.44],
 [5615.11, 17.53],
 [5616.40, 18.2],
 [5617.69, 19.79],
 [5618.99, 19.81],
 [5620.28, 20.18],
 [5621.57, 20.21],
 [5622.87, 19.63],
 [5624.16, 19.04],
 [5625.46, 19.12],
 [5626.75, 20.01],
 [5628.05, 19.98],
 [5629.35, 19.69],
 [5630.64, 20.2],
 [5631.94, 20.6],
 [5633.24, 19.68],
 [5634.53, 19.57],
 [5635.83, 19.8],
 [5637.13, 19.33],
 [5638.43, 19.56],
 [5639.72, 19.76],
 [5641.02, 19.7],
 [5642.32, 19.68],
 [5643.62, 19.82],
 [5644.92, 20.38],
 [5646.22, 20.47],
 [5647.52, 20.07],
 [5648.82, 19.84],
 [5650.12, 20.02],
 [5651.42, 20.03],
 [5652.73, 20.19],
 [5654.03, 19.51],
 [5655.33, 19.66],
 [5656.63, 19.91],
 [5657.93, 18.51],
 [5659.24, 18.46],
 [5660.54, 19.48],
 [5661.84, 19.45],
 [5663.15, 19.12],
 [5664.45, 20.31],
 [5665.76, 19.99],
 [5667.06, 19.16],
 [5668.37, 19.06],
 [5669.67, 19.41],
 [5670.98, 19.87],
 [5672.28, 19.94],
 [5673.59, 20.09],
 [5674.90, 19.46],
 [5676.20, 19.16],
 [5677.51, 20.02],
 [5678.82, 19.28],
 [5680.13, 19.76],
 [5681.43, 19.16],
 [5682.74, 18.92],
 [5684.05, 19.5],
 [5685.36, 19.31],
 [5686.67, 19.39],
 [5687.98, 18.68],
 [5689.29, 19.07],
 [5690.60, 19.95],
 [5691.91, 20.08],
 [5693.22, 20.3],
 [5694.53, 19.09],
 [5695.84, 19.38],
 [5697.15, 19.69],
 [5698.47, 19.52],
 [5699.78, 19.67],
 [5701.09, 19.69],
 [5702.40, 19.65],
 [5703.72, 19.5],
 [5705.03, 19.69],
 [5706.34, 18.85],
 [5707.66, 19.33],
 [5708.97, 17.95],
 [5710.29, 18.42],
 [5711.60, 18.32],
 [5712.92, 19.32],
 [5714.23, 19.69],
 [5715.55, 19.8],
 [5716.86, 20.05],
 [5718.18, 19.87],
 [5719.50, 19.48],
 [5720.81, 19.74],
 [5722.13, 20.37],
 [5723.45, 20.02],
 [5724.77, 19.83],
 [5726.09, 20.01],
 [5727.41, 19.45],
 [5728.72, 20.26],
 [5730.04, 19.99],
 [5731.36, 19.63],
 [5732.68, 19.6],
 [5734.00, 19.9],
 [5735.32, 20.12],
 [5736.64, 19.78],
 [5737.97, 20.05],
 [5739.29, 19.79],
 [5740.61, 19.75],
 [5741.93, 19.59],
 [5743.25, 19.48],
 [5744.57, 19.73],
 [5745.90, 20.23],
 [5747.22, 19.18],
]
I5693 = 0.02 mag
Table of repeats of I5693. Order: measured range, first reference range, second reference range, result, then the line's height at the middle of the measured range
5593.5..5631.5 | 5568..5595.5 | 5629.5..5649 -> 0.01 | 19.7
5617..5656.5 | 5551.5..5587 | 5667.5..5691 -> -0.02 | 19.6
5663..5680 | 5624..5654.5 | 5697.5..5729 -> 0.00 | 19.7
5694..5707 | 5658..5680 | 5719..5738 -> 0.01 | 19.7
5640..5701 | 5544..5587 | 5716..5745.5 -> 0.01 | 19.8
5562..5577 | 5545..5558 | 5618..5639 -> 0.02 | 20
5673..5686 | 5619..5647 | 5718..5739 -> 0.02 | 19.9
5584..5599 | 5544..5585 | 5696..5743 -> 0.04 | 19.8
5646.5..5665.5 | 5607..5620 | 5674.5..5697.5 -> -0.01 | 19.5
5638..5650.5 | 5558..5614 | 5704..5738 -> -0.02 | 19.6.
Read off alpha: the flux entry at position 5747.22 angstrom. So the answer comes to 19.18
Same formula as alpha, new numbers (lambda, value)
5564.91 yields 19.65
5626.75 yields 20.01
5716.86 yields 20.05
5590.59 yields 19.27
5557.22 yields 20.56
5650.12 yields 20.02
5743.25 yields 19.48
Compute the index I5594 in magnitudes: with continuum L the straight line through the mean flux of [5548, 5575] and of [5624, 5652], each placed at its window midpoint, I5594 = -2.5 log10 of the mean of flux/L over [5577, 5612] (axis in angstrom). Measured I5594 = 0.02 mag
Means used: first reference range 19.8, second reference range 19.8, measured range 19.5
